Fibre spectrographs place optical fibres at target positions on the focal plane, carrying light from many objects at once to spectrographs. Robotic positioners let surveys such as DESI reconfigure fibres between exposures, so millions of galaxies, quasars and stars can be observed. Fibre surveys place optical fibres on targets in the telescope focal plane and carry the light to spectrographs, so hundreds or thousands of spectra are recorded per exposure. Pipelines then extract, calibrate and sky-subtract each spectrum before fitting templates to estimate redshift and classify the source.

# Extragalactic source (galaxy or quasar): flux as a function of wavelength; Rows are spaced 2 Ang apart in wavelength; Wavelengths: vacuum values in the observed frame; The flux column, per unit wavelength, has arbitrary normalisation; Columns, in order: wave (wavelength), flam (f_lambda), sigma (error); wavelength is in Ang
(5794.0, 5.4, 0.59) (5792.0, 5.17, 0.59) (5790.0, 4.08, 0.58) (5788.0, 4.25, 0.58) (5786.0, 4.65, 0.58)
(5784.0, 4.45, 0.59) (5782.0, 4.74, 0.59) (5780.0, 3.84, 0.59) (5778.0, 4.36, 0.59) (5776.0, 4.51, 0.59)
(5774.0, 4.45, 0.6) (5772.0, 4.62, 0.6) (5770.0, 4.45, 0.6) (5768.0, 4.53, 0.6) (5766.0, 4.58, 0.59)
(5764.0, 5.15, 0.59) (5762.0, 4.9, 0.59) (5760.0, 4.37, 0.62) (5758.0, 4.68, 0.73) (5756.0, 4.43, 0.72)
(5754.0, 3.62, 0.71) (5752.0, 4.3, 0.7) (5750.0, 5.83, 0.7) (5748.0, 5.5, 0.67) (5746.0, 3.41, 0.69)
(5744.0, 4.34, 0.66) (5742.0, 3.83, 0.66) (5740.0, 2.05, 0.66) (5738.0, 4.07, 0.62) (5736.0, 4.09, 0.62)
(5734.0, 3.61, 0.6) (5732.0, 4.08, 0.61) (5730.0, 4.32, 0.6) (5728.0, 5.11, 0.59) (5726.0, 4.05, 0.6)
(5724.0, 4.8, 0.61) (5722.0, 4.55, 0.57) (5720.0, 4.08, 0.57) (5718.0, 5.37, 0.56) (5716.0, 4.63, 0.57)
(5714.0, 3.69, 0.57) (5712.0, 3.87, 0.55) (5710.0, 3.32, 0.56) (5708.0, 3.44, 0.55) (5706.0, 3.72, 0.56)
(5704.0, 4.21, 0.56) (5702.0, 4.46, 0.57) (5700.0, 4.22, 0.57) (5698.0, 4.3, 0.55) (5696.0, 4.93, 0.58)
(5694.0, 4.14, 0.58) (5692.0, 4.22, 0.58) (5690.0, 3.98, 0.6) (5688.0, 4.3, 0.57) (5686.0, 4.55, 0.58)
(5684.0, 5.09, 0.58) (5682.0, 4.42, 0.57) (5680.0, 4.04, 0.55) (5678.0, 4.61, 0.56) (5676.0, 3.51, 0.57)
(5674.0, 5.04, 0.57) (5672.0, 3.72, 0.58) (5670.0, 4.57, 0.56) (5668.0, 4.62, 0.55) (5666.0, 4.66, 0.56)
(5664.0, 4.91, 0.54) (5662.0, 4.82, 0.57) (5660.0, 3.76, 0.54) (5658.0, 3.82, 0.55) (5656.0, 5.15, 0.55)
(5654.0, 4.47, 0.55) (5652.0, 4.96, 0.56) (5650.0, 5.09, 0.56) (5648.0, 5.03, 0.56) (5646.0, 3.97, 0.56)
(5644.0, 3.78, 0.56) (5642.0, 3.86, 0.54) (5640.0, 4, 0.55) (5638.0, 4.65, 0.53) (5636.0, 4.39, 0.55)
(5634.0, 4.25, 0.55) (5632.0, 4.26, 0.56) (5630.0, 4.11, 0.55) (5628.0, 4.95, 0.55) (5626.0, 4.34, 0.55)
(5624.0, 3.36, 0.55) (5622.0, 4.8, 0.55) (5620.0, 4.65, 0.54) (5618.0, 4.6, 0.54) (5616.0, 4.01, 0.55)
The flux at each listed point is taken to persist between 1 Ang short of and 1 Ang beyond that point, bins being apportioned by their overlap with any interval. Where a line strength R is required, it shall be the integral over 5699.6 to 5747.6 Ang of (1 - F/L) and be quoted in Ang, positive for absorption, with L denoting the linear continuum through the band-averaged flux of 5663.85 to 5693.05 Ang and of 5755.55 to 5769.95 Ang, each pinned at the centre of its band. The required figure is 4.9 Ang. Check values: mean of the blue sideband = 4.4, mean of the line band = 4.07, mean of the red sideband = 4.66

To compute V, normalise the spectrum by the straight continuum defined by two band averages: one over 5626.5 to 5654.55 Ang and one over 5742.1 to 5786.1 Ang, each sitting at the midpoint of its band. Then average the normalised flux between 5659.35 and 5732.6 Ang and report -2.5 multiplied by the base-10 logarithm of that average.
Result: 0.03 mag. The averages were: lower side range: 4.41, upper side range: 4.52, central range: 4.33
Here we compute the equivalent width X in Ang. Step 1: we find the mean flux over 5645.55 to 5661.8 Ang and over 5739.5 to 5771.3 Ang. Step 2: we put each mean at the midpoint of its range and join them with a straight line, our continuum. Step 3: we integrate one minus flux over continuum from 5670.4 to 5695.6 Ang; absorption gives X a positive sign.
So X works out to 1.1 Ang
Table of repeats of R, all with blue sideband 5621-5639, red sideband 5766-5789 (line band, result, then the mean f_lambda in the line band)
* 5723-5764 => 1.23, 4.29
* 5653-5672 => -0.52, 4.49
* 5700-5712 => 1.45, 3.87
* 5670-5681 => 0.40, 4.22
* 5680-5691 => -0.11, 4.43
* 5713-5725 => -0.31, 4.52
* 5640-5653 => -0.17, 4.41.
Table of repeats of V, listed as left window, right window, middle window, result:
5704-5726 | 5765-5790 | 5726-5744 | 0.082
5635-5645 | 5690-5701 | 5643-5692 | -0.055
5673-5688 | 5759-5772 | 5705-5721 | 0.132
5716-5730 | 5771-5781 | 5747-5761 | -0.048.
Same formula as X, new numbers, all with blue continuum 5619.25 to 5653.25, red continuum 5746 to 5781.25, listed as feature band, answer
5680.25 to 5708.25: 1.0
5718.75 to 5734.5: 0.5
